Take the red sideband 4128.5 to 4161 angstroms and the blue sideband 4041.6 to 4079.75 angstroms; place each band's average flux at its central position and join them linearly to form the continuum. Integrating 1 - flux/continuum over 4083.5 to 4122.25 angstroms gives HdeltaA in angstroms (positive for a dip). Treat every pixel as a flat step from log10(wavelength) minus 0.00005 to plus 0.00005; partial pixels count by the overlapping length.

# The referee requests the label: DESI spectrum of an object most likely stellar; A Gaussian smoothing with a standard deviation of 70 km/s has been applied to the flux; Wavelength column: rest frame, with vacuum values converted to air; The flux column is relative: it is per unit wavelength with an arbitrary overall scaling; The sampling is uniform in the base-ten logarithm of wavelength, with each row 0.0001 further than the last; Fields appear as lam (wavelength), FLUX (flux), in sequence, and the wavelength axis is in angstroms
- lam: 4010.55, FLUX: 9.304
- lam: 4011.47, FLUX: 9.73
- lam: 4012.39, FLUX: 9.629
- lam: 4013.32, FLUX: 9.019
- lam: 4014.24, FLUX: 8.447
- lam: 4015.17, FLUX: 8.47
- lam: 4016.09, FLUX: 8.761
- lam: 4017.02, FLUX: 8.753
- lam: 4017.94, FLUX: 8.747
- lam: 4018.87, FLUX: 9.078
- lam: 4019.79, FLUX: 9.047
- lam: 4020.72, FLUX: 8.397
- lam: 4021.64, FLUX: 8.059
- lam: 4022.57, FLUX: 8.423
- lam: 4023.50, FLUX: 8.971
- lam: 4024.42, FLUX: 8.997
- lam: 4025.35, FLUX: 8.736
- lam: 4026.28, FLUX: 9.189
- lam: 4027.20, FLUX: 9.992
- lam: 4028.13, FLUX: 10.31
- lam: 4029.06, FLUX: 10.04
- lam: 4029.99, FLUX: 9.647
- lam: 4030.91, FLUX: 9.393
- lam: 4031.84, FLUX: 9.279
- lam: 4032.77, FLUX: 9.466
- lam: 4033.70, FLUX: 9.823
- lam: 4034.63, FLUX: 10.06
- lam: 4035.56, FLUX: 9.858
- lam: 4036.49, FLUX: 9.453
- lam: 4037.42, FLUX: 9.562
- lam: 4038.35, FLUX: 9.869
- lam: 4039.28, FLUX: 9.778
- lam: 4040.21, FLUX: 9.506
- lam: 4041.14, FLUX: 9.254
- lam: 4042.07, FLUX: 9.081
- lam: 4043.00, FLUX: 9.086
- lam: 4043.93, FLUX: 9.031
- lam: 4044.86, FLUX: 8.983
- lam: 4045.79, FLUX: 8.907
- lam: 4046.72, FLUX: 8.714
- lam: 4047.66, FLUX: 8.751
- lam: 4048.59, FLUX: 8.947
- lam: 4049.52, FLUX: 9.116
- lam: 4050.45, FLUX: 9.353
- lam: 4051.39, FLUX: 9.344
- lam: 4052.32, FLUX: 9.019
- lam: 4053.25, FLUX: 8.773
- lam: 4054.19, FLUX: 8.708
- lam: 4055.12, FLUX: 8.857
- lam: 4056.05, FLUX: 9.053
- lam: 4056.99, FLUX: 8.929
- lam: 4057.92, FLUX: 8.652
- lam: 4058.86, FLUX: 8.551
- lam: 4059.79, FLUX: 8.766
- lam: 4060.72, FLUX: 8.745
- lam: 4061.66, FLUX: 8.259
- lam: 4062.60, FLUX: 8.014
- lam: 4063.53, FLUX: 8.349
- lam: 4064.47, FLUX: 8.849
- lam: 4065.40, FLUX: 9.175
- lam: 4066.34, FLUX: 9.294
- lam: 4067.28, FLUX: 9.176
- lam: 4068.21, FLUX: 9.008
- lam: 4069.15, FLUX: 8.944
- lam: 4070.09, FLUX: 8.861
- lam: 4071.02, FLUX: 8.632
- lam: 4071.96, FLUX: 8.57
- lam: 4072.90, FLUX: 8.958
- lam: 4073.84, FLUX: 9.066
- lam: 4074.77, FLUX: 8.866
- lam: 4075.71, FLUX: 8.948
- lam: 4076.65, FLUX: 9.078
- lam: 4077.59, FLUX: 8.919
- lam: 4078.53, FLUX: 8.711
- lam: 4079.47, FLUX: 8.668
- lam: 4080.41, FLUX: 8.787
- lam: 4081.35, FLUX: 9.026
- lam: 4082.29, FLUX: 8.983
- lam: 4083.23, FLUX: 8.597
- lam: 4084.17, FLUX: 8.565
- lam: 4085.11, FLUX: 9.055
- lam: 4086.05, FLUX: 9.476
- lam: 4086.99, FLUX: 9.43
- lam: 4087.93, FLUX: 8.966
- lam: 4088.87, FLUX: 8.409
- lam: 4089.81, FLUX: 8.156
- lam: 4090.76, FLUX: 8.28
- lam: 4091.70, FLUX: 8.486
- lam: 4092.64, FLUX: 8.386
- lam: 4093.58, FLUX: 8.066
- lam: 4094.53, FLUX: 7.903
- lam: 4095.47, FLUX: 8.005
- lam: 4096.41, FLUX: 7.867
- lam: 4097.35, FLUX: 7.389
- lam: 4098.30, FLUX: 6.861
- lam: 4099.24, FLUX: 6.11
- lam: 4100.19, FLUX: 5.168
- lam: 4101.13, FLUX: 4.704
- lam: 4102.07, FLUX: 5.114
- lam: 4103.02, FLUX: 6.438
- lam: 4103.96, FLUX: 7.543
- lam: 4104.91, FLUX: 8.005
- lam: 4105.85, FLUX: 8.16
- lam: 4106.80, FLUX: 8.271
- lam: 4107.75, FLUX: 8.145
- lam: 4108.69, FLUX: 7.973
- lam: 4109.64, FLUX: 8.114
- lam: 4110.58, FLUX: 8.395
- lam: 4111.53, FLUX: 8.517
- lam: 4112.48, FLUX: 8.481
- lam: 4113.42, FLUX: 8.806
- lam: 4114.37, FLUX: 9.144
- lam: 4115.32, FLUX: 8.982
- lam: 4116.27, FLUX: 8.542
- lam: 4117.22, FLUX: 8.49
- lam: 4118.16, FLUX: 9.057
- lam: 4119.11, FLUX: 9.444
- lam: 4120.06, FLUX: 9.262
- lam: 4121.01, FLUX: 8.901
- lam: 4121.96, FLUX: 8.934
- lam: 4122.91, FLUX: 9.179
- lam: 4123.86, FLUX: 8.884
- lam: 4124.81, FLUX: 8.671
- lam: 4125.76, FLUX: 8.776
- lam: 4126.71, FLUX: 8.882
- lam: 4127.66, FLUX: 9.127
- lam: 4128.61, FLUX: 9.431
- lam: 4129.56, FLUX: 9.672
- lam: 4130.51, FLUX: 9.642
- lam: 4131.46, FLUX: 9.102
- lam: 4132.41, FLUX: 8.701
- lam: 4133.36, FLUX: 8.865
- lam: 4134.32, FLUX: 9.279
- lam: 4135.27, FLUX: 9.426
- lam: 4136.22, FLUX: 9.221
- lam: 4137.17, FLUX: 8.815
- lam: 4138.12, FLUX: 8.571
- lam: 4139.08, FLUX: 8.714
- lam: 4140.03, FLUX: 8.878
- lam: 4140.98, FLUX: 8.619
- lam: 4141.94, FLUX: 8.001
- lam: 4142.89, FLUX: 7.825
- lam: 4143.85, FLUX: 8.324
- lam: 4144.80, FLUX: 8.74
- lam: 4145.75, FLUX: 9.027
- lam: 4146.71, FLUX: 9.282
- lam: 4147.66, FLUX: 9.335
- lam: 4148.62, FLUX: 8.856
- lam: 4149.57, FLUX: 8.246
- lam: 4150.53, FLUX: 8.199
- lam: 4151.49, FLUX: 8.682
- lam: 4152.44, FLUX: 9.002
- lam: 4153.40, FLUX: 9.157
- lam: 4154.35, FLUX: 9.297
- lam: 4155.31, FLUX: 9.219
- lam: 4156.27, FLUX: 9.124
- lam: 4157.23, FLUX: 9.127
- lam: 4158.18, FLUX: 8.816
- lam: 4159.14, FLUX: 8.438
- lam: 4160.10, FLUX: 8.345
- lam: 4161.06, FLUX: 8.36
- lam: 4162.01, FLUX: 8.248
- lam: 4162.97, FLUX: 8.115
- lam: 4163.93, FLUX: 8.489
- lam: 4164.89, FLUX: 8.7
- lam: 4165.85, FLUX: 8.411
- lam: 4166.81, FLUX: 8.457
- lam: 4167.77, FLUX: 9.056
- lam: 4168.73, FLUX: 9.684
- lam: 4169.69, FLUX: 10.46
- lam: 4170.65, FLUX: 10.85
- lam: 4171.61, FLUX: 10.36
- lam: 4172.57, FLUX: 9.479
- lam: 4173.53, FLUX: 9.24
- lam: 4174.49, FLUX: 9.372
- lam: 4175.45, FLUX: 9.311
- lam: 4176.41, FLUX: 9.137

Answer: 3.4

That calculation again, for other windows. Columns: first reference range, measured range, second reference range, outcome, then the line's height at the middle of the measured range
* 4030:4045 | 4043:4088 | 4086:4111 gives -1.3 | 8.65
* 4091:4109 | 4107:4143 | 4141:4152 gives -3.8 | 8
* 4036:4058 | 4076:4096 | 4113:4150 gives 0.8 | 9.03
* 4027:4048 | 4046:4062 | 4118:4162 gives 0.9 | 9.37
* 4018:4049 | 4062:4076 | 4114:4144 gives 0.4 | 9.13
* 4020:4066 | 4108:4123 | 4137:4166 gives 0.1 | 8.82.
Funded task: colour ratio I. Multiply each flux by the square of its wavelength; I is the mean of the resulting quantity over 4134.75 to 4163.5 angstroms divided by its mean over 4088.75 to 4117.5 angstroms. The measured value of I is 1.15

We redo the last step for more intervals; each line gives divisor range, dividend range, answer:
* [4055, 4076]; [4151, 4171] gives 1.06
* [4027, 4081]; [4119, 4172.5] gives 1.03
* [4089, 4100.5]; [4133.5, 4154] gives 1.18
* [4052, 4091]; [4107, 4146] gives 1.03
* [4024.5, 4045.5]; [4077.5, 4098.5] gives 0.92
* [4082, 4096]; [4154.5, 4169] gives 1.05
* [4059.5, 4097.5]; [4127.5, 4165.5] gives 1.05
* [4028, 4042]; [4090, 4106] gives 0.77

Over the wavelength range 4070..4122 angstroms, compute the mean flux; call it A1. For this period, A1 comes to 8.29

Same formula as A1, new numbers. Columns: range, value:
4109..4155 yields 8.86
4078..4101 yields 8.17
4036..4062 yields 9.04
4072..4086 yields 8.88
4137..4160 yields 8.75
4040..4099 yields 8.73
